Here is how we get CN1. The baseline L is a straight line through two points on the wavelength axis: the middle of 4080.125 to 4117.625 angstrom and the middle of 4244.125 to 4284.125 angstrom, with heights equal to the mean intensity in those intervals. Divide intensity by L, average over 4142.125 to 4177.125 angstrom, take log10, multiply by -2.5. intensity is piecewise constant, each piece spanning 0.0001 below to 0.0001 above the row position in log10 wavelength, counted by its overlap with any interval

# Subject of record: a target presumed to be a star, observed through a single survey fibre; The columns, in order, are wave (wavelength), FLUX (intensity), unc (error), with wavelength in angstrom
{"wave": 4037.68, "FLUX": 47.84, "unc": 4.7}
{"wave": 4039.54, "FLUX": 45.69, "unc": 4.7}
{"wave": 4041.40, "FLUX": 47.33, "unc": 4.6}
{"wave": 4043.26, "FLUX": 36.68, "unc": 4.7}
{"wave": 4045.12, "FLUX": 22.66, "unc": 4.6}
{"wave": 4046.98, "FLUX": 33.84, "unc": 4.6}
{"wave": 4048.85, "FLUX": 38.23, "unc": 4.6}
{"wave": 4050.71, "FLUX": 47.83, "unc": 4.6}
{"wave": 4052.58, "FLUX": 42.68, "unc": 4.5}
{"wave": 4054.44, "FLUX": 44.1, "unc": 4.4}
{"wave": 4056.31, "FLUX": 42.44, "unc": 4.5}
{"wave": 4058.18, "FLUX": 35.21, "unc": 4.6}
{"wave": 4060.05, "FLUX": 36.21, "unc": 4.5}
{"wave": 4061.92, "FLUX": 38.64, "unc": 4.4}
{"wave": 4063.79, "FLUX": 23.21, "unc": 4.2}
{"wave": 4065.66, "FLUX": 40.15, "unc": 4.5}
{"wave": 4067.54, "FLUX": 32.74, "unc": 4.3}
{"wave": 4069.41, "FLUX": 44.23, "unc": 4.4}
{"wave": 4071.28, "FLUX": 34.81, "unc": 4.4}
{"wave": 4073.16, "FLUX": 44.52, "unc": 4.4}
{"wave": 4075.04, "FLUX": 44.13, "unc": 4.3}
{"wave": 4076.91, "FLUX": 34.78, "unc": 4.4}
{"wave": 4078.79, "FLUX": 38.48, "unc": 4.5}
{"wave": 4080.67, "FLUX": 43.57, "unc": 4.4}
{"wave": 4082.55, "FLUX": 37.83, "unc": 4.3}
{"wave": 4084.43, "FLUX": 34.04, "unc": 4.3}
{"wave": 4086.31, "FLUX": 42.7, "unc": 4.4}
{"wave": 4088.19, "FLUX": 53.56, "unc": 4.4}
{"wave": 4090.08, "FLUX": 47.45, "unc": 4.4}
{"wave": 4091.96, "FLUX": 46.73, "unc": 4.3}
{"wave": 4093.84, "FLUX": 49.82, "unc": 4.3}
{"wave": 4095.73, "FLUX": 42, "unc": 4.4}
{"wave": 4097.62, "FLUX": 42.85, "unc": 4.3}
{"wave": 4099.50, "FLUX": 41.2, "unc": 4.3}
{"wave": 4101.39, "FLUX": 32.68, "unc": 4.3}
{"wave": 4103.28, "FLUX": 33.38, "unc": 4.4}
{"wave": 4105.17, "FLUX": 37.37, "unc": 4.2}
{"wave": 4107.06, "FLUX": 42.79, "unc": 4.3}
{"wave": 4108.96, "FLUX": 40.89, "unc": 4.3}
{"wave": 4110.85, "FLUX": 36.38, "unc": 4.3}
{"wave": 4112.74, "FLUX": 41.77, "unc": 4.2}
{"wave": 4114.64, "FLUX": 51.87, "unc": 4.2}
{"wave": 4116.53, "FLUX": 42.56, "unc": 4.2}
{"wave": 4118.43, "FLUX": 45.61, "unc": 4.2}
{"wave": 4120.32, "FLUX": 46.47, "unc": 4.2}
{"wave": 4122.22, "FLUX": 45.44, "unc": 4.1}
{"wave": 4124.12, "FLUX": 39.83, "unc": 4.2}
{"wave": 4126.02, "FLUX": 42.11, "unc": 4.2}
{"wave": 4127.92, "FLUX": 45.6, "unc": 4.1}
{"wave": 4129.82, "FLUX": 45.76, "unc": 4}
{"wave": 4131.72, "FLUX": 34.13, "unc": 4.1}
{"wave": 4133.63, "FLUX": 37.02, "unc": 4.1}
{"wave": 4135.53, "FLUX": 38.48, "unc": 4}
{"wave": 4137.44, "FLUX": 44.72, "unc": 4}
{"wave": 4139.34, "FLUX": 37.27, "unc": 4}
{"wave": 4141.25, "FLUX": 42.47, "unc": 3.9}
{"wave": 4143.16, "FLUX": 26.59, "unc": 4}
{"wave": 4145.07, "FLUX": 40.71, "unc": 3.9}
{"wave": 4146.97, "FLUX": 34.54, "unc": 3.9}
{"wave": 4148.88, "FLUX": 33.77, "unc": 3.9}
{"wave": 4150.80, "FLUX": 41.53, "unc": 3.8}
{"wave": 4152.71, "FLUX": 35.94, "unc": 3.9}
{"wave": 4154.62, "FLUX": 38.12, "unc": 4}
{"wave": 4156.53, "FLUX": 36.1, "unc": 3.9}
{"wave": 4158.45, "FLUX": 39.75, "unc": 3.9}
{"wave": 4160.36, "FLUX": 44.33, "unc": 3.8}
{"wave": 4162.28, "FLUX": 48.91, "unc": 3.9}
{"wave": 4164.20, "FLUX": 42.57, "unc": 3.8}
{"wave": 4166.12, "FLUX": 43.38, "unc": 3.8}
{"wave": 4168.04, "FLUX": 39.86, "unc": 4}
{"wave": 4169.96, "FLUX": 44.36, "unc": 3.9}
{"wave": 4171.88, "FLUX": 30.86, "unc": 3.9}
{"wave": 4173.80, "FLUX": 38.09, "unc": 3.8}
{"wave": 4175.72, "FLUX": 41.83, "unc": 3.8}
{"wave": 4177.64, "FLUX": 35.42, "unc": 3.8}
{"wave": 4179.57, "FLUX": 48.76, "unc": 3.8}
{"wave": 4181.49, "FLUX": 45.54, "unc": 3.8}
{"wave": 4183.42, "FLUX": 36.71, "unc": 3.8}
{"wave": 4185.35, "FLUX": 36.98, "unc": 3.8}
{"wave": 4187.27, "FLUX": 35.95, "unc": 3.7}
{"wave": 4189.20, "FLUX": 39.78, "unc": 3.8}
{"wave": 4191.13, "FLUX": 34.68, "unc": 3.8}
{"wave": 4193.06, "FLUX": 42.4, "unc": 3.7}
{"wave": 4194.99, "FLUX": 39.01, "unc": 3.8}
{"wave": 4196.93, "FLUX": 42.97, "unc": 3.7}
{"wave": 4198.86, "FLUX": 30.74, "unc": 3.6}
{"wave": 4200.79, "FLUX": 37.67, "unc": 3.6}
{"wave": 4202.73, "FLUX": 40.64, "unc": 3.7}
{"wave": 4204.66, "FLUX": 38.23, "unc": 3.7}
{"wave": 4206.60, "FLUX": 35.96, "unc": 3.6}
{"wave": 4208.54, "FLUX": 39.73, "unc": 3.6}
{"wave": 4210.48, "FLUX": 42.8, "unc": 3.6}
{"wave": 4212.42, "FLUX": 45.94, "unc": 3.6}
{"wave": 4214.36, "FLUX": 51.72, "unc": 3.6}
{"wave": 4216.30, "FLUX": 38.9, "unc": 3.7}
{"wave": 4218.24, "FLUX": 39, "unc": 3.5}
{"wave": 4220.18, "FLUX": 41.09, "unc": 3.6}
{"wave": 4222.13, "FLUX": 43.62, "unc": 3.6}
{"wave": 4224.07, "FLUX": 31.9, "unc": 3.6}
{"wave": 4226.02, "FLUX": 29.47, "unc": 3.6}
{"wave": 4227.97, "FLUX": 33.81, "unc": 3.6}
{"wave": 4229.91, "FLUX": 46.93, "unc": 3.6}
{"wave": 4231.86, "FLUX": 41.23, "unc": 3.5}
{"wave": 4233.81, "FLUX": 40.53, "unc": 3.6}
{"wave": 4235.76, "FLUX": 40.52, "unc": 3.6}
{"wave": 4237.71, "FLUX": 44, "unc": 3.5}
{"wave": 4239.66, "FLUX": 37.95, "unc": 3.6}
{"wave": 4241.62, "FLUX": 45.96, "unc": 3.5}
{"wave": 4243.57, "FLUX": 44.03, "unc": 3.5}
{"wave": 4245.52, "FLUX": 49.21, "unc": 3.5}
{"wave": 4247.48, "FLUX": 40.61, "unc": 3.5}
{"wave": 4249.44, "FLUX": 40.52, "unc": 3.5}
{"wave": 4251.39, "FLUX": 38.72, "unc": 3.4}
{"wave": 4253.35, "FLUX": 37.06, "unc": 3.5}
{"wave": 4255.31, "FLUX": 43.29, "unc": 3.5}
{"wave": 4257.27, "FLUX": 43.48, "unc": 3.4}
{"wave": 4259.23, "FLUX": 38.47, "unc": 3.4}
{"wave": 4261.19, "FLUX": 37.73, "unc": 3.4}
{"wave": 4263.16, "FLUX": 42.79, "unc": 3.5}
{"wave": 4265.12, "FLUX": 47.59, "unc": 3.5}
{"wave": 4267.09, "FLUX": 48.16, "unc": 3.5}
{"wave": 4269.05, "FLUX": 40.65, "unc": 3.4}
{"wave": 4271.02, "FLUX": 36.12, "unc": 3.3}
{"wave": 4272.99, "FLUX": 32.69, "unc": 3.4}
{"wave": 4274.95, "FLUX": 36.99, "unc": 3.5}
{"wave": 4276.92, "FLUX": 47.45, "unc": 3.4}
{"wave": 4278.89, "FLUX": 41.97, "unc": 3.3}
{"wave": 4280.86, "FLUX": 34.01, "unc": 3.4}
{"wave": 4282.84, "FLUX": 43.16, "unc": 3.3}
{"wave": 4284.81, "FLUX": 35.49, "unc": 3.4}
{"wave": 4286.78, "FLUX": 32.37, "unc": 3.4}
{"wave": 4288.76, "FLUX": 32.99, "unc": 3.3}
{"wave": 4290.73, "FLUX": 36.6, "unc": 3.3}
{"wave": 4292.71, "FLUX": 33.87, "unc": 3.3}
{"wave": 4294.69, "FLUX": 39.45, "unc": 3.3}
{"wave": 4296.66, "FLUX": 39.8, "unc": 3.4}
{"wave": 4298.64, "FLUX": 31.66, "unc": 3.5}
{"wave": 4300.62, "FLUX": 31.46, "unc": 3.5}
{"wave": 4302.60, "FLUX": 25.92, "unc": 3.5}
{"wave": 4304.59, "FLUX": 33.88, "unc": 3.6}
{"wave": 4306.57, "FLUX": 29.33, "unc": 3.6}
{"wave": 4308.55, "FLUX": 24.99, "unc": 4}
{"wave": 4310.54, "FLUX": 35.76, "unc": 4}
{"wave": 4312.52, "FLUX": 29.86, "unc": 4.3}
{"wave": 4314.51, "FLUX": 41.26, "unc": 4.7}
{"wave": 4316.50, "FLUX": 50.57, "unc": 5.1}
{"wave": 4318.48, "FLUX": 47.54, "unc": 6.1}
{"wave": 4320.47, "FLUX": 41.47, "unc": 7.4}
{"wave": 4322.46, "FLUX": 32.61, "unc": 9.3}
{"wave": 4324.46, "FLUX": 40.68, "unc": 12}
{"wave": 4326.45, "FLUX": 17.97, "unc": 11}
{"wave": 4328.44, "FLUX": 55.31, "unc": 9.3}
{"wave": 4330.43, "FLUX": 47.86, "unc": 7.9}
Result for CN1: 0.07 mag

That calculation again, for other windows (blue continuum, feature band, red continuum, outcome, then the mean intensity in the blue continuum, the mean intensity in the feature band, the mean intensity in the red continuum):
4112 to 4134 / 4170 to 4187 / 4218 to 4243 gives 0.06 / 43.3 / 39.4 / 39.8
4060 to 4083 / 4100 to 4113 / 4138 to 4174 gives 0.02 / 38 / 37.8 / 39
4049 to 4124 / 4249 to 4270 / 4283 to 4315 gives -0.19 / 41.1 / 41.7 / 33.5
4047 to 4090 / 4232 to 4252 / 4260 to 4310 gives -0.14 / 39.8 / 42.2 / 36.7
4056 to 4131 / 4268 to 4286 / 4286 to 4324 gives -0.07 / 41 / 38.7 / 35.4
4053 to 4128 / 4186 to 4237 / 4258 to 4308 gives -0.02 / 41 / 39.4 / 37.1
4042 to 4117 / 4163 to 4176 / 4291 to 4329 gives -0.05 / 40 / 40.2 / 35.8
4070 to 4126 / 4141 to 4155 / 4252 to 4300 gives 0.13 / 41.9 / 36.4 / 38.8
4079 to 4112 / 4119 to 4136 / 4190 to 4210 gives -0.04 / 41.4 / 41.8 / 38.3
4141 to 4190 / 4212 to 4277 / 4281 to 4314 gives -0.14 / 39.3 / 41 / 33.7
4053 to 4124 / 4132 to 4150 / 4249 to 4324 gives 0.08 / 40.9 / 37.2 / 37.8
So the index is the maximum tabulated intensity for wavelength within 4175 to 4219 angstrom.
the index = 51.72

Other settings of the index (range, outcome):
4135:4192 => 48.91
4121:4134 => 45.76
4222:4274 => 49.21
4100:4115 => 51.87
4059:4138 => 53.56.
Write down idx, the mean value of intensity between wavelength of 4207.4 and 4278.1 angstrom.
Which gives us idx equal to 41.1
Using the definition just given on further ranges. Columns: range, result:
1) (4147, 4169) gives 40.1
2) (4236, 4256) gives 42.1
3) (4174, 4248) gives 40.3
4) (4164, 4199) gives 39.6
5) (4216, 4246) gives 40.4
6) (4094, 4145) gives 40.8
